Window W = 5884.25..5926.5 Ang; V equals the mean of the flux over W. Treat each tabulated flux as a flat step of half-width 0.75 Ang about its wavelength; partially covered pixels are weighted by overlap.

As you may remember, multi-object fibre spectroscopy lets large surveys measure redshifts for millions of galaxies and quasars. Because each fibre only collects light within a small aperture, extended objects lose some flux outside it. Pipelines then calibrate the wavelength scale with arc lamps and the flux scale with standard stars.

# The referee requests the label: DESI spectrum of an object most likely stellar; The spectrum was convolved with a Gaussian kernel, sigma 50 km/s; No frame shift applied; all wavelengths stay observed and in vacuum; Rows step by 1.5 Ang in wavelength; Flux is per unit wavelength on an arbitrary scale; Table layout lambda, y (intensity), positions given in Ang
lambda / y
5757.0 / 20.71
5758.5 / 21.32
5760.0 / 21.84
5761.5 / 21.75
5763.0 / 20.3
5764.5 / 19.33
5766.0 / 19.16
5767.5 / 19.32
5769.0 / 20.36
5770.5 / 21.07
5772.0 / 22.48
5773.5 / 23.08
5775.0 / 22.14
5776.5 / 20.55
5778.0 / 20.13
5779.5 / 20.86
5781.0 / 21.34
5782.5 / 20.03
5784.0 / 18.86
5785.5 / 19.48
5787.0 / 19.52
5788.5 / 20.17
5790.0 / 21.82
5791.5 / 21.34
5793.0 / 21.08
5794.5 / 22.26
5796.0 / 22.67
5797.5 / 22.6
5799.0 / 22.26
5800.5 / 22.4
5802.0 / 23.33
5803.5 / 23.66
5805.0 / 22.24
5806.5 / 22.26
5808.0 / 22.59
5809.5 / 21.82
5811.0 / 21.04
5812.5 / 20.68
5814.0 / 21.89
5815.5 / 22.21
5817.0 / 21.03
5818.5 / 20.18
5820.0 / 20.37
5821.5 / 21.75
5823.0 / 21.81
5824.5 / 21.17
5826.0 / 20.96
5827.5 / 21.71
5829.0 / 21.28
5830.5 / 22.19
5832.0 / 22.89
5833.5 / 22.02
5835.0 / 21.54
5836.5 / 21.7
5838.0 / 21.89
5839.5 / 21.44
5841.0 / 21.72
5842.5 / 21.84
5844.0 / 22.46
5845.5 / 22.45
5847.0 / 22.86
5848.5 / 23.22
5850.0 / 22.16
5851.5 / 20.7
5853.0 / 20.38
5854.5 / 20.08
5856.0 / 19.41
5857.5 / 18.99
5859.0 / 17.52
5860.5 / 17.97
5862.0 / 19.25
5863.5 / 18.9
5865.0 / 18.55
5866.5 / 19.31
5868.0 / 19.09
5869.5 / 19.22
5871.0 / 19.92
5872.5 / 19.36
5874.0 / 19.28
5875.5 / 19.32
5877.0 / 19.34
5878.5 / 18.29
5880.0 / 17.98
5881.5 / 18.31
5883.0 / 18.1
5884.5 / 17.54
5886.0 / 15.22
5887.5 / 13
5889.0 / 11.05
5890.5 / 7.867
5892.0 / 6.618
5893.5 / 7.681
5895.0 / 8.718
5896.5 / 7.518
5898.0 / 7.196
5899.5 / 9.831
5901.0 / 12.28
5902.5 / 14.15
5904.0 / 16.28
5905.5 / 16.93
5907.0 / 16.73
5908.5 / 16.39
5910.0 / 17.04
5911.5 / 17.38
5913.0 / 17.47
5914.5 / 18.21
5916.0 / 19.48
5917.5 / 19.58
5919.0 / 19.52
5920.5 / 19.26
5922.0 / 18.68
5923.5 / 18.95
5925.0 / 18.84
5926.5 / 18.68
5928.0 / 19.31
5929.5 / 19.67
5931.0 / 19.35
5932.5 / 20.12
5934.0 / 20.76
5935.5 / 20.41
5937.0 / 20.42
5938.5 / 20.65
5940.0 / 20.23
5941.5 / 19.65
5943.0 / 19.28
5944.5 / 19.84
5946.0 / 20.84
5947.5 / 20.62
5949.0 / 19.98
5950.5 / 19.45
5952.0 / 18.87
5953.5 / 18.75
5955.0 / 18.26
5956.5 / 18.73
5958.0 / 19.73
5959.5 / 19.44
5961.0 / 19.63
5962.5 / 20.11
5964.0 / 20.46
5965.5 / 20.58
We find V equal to 14.7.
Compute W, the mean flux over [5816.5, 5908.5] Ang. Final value 18.2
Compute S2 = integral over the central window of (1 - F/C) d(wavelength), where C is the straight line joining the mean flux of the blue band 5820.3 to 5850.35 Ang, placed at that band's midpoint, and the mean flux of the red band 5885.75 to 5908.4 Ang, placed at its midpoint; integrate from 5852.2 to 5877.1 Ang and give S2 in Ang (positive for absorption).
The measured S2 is -3.4 Ang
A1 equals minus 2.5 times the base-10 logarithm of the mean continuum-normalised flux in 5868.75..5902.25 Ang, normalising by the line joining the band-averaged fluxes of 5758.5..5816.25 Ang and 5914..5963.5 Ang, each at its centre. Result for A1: 0.38 mag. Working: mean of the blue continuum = 21.3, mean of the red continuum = 19.6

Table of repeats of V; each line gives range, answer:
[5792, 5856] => 21.8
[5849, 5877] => 19.4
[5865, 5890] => 17.7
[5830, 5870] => 20.7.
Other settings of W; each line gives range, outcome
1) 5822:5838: 21.7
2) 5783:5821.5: 21.5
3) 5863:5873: 19.2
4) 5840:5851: 22.3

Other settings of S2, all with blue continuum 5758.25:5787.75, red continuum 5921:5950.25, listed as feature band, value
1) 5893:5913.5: 6.9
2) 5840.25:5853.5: -1.1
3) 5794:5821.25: -2.0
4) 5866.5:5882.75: 0.9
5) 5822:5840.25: -1.2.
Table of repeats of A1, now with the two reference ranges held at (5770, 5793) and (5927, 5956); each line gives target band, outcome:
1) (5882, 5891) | 0.39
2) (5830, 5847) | -0.08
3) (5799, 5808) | -0.10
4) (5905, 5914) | 0.18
